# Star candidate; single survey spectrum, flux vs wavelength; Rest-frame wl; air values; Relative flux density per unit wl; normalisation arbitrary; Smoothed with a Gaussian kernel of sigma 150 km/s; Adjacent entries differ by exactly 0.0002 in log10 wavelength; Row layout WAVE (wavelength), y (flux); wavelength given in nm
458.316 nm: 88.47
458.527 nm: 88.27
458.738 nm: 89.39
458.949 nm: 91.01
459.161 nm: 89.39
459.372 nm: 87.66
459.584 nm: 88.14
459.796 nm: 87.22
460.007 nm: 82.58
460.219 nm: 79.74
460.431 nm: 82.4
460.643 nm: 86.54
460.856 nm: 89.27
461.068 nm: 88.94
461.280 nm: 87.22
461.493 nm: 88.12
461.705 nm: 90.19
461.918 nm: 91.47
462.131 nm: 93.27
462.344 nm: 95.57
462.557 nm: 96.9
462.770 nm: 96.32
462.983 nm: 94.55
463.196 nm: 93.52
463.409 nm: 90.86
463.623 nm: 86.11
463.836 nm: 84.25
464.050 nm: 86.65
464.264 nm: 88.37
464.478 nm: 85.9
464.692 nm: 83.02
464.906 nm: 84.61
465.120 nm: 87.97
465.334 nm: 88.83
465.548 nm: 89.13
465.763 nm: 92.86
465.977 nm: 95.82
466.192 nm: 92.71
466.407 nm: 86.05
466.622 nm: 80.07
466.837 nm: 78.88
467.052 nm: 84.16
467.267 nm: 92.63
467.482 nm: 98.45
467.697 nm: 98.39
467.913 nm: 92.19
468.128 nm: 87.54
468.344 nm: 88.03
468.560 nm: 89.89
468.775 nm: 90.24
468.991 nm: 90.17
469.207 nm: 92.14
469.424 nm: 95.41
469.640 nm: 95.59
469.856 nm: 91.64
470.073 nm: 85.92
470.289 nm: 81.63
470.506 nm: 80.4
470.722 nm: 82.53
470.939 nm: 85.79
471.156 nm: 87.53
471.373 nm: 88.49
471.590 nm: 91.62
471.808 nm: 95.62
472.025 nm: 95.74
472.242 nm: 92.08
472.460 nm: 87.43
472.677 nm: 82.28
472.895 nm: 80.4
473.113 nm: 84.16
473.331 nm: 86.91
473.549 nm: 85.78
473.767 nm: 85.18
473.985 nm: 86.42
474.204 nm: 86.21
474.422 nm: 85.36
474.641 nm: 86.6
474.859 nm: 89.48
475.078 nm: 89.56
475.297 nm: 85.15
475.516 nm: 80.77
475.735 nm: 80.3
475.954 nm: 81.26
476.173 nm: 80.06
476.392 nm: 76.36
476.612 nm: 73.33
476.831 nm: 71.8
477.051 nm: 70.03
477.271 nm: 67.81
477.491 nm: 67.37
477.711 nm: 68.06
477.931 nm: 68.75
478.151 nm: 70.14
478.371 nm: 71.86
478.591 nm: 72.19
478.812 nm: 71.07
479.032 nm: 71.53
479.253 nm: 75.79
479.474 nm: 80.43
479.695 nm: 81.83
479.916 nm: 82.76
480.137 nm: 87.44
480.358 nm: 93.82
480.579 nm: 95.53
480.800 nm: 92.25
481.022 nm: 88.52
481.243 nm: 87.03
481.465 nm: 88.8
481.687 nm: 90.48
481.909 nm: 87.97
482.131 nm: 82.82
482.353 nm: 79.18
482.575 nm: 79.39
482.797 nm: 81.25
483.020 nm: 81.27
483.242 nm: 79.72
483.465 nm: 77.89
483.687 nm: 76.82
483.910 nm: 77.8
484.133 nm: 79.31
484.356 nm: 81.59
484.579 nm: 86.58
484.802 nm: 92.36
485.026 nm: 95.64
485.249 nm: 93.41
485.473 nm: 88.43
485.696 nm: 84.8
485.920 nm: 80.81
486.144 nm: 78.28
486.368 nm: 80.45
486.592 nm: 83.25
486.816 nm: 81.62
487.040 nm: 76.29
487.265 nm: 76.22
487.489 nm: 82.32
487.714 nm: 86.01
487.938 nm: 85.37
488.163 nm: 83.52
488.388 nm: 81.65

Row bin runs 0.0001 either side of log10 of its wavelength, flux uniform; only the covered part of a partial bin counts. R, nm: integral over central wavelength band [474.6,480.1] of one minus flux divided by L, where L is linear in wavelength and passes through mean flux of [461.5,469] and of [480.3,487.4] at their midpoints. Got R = 0.616 nm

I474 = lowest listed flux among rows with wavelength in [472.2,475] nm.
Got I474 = 80.4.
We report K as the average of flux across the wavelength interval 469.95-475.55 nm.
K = 86.6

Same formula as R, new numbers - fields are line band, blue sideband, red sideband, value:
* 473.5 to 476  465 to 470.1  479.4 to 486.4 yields 0.07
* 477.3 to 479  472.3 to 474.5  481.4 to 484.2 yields 0.28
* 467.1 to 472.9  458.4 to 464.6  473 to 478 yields -0.43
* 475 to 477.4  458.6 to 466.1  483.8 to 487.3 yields 0.23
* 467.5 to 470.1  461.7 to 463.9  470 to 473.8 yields -0.09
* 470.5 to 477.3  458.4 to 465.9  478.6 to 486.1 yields 0.15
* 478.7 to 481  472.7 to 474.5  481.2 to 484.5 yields -0.01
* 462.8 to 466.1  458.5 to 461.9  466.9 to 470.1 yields 0.02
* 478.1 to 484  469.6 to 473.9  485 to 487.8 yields 0.20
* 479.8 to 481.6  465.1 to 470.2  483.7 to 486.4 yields -0.07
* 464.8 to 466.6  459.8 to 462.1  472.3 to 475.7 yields -0.06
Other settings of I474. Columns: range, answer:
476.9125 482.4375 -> 67.37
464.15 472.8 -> 78.88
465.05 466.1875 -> 87.97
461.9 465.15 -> 83.02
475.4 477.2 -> 70.03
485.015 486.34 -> 78.28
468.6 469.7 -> 90.17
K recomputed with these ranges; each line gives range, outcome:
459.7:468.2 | 89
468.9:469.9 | 93.1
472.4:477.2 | 82.3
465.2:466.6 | 90.2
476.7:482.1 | 79.4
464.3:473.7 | 88.5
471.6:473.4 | 88.3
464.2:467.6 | 88.1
